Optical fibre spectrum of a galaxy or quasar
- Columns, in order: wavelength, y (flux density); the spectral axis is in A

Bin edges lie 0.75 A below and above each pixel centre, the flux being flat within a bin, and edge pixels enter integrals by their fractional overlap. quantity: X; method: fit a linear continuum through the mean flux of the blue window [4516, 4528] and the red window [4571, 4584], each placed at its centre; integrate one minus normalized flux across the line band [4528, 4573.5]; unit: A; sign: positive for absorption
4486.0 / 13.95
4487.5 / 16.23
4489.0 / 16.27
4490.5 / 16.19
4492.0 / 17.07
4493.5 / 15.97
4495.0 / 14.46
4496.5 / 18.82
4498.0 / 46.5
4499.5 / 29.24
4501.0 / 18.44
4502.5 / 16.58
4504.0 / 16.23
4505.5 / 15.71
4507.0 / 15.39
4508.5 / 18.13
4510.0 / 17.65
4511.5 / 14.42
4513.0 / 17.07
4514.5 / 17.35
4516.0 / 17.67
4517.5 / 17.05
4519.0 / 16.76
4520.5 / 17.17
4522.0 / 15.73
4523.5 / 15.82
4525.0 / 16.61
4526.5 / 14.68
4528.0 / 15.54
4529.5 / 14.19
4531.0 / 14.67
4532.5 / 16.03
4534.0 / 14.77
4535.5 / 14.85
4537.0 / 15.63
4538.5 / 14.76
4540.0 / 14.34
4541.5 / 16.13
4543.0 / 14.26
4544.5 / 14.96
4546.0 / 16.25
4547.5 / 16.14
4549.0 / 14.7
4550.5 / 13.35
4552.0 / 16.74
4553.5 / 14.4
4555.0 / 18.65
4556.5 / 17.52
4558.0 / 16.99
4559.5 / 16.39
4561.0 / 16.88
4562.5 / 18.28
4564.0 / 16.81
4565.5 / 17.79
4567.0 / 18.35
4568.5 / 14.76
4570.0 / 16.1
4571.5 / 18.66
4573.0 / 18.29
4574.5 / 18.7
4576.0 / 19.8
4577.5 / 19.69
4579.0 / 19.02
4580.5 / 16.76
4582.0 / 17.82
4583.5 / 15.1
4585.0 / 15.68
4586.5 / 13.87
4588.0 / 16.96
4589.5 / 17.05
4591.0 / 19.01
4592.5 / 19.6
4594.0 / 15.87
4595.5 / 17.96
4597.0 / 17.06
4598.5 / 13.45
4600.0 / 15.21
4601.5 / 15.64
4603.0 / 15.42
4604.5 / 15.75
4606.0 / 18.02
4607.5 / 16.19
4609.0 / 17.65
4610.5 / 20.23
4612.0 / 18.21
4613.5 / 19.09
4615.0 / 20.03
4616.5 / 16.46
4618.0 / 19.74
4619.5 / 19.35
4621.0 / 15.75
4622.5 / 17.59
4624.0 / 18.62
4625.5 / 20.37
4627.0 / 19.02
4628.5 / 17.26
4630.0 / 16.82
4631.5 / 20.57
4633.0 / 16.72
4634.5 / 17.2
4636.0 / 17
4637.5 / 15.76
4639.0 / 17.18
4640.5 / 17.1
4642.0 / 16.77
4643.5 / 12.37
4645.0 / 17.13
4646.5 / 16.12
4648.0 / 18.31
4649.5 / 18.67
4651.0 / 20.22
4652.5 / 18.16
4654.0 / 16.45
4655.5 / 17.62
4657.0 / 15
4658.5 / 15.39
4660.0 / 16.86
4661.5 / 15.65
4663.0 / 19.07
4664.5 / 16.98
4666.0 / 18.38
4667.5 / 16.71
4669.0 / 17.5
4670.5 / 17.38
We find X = 3.40 A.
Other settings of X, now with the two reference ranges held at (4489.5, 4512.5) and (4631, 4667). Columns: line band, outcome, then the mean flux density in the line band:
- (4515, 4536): 3.44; 15.9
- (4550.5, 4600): 2.99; 17.1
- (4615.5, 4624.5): -0.22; 18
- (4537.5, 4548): 1.93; 15.3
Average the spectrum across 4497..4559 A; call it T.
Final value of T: 17.1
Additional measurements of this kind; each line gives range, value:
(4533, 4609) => 16.5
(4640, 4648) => 16.1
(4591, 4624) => 17.4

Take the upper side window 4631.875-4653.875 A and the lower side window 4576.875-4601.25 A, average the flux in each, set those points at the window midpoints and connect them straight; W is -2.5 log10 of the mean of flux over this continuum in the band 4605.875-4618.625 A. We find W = -0.09 mag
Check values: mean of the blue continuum 16.8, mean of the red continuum 17.1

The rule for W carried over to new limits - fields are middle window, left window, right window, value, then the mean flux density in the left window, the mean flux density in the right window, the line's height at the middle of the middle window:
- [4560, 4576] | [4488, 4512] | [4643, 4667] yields 0.04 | 19.2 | 17.1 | 18.3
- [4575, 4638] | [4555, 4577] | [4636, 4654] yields -0.01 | 17.6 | 17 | 17.3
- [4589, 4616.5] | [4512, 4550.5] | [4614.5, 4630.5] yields 0.03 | 15.7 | 18.3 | 17.7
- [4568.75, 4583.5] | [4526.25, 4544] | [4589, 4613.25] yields -0.11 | 15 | 17.1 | 16.3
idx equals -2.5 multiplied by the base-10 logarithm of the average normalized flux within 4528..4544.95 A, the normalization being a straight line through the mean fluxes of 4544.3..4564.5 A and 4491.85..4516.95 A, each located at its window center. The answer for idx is 0.16 mag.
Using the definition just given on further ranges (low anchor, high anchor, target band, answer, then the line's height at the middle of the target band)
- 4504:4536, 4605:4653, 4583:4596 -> 0.02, 17.2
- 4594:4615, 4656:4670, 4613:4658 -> -0.04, 16.9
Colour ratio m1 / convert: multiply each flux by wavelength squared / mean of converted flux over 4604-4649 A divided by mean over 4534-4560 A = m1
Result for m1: 1.17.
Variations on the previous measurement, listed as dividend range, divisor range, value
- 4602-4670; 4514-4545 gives 1.17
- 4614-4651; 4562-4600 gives 1.05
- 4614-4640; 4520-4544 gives 1.22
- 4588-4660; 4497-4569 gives 1.06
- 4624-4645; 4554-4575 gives 1.02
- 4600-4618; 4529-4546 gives 1.20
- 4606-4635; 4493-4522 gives 1.01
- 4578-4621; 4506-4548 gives 1.12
